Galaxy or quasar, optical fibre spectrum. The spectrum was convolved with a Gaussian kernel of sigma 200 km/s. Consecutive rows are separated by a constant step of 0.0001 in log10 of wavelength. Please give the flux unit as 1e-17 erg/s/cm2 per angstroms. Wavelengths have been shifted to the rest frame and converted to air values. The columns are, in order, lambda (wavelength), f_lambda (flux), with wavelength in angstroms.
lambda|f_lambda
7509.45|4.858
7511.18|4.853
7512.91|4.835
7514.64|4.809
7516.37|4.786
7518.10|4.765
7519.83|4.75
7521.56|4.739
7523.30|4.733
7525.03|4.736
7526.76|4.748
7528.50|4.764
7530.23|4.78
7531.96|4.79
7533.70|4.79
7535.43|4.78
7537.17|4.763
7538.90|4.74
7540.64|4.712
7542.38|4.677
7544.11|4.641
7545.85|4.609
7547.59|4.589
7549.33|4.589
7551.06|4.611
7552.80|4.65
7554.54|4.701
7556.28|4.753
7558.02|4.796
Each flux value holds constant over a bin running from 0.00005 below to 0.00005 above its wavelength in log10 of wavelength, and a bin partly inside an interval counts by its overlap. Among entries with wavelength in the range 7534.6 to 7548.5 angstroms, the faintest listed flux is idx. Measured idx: 4.589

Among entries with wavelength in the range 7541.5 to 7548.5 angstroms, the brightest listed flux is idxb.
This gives 4.677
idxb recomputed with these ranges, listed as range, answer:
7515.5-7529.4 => 4.786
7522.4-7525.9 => 4.736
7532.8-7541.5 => 4.79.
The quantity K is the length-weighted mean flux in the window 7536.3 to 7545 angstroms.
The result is 4.71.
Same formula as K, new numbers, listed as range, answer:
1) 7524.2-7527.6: 4.75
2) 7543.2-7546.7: 4.63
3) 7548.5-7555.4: 4.64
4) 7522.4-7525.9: 4.73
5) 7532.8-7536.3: 4.78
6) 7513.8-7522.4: 4.77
